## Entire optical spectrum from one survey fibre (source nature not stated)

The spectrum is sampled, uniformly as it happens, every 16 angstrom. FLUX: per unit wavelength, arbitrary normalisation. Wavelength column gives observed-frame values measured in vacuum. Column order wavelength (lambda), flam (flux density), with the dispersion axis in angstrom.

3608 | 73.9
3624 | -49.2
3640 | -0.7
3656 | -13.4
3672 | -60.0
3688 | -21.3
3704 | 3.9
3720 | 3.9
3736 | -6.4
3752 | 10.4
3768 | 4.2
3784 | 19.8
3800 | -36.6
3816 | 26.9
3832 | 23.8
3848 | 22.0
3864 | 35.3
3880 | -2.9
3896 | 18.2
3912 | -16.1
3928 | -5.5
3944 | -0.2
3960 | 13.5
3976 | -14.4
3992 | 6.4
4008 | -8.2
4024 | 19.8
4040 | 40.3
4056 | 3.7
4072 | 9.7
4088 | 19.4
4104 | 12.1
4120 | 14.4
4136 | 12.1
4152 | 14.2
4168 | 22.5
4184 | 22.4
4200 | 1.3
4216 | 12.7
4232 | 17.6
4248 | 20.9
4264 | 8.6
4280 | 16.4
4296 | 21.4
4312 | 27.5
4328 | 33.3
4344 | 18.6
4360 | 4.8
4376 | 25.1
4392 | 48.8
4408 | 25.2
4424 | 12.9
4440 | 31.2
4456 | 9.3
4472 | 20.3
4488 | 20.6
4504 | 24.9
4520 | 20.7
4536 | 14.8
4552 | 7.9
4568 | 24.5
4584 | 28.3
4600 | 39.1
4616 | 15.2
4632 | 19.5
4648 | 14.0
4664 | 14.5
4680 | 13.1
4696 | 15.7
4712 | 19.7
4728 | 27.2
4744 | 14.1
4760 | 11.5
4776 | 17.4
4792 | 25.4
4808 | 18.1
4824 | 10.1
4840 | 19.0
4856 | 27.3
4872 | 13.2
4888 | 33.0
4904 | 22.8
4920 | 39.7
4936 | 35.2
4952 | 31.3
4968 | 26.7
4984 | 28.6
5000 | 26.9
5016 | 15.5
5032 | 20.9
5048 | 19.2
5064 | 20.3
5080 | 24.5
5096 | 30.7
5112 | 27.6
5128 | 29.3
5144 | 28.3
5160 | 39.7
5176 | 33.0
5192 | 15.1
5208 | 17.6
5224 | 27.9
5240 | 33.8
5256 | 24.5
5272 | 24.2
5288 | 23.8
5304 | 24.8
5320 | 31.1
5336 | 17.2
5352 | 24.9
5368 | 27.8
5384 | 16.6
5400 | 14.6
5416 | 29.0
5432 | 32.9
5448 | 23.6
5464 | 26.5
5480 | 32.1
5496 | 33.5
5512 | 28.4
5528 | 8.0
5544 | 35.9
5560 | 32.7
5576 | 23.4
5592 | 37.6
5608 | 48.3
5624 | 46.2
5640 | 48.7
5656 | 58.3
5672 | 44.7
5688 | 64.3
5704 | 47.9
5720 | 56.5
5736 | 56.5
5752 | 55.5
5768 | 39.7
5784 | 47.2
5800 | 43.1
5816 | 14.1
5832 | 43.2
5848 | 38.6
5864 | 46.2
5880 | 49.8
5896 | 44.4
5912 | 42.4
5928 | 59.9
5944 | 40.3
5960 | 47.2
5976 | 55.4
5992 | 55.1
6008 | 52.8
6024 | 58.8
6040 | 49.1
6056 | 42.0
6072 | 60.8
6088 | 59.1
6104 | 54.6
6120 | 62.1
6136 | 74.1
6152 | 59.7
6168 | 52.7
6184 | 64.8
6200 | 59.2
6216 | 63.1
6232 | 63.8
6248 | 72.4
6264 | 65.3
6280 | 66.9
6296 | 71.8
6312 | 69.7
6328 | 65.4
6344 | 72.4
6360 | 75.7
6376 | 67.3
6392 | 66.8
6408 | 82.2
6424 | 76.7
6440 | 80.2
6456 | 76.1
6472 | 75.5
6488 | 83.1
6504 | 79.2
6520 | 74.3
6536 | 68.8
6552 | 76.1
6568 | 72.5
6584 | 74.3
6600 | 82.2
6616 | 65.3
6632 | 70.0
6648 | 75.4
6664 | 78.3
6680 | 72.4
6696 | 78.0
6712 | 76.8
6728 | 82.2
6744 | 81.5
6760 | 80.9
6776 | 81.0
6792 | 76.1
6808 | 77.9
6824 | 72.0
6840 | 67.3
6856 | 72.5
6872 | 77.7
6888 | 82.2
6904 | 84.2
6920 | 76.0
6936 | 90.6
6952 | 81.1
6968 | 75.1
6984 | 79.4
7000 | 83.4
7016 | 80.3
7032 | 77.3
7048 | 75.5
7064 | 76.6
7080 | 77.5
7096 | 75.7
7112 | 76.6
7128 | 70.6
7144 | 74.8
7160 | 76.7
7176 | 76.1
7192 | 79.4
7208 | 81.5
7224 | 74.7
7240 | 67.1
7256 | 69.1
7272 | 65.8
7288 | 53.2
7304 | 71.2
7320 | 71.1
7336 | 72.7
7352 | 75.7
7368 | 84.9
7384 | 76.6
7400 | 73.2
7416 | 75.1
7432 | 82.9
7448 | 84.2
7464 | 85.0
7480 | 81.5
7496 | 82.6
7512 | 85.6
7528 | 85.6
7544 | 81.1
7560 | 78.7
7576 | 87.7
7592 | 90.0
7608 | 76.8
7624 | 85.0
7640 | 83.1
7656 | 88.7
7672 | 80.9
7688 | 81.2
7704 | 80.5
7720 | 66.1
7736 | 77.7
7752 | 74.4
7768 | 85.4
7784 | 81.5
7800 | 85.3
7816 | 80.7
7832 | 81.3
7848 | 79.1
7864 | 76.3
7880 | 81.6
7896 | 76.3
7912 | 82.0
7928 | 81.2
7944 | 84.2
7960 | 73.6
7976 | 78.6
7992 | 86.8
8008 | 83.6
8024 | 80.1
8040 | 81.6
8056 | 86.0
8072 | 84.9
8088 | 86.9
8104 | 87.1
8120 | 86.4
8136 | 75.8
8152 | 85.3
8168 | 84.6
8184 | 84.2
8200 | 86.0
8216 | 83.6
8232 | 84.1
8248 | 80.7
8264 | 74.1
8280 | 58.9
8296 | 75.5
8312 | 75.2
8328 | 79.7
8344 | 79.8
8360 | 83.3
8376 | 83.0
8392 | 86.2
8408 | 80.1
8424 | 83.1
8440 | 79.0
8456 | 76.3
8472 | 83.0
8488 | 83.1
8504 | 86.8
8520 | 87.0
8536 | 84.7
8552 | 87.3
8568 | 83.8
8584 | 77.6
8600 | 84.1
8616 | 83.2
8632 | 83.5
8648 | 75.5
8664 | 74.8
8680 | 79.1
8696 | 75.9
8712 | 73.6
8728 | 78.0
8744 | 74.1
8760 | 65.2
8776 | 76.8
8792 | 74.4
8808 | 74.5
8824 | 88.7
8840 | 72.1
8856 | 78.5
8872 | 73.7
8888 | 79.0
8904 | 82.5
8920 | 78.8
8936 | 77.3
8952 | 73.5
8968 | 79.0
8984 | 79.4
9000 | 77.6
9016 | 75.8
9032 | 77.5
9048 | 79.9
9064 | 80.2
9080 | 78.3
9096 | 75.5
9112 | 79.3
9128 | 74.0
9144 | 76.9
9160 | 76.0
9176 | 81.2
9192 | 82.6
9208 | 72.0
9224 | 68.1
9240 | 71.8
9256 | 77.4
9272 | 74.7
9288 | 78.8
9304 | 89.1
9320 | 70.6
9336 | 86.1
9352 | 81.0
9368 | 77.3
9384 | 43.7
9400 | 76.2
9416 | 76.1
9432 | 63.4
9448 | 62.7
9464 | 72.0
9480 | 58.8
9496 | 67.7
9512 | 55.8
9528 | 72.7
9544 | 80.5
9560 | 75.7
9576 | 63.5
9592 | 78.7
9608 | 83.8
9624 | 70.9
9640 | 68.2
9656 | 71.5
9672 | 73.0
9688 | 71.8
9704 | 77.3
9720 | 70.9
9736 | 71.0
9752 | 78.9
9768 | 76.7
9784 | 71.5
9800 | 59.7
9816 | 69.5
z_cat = 0.406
